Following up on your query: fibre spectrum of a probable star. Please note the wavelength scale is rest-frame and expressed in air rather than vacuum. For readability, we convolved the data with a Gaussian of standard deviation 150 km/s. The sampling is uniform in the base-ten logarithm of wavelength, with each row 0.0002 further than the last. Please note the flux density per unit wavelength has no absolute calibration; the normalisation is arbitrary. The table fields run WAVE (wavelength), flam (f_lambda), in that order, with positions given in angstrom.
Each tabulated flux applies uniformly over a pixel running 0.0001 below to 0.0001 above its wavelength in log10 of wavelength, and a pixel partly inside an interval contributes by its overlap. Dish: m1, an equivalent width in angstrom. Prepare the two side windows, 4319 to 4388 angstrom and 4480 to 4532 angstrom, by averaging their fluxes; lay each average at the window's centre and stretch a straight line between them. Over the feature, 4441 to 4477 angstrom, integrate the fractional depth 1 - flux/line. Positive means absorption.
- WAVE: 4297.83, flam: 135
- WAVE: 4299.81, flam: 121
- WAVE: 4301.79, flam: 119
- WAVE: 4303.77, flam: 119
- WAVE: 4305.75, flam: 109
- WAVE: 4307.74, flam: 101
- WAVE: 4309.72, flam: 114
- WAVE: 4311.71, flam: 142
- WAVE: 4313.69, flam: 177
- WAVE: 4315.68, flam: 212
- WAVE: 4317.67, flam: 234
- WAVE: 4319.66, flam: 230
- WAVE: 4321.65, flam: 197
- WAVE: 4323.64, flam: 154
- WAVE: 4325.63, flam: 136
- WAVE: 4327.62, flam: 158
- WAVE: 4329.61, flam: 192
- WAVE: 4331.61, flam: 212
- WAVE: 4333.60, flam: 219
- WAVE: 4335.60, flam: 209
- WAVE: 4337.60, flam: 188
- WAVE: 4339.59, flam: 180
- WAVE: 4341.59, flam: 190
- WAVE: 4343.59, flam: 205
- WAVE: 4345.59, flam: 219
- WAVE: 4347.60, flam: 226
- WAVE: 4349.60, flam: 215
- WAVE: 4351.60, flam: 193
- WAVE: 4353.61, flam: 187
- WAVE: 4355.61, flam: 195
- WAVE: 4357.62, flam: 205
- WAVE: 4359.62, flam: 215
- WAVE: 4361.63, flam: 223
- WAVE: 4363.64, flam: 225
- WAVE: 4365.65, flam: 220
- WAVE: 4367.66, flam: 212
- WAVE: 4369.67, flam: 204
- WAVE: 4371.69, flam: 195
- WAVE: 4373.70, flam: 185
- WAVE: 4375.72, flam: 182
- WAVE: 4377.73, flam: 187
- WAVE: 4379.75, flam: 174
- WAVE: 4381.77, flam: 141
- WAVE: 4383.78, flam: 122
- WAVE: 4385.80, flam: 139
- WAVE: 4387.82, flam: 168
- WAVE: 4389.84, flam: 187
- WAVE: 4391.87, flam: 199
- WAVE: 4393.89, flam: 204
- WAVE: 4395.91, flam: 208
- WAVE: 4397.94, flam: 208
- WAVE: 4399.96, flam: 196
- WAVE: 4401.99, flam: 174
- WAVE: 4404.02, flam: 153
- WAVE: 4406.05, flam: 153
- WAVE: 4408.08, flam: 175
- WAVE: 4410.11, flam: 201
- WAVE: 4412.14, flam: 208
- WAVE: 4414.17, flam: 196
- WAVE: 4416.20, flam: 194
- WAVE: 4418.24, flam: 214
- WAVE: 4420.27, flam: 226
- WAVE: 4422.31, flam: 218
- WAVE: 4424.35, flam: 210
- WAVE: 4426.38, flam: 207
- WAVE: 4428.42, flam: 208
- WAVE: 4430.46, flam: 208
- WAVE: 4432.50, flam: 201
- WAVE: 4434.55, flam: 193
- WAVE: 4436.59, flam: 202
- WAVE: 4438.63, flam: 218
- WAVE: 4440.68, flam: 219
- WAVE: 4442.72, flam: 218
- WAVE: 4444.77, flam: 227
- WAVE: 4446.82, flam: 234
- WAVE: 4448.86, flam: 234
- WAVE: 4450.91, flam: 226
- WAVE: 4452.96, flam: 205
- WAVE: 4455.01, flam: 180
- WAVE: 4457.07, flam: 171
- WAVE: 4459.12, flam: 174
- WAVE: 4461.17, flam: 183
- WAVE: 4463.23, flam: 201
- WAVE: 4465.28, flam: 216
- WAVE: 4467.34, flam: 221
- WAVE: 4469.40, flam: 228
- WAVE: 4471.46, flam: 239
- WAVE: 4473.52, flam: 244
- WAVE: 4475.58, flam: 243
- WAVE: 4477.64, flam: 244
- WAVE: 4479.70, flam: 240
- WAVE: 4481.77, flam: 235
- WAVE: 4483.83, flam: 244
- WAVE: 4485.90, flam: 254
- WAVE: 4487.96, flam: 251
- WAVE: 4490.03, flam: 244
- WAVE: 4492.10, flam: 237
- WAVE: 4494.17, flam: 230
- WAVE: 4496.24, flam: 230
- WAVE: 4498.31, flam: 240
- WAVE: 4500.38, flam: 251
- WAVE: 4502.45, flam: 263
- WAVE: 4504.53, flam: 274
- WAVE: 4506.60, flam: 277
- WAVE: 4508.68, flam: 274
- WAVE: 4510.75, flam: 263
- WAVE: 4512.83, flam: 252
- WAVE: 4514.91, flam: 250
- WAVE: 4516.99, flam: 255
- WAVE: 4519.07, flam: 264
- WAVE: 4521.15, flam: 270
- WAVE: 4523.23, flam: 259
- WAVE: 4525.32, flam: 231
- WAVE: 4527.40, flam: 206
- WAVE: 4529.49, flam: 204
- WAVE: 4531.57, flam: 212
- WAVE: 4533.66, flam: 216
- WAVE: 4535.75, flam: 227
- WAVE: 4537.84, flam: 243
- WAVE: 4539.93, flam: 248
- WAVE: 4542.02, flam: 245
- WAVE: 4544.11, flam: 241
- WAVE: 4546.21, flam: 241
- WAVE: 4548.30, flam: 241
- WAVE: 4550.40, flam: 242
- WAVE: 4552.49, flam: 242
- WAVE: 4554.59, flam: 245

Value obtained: 2.4 angstrom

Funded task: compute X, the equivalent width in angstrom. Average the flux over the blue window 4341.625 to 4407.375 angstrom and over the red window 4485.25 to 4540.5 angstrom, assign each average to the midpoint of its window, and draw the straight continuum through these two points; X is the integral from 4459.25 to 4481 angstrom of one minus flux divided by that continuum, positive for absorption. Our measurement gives 0.5 angstrom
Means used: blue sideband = 191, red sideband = 245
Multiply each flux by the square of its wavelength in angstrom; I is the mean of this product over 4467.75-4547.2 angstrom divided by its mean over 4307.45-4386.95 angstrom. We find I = 1.39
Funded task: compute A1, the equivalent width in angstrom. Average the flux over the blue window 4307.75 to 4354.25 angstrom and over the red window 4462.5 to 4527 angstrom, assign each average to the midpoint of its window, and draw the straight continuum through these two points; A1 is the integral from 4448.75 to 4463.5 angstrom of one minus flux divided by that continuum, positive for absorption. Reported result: 2.4 angstrom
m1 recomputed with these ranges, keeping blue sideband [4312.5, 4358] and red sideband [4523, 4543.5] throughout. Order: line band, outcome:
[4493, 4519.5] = -3.7 angstrom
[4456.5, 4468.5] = 1.2 angstrom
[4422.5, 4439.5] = 0.4 angstrom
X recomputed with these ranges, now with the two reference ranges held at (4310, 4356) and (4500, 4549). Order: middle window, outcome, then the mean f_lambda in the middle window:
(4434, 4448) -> 0.4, 217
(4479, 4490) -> -0.5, 245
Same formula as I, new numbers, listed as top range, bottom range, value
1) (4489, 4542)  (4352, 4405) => 1.38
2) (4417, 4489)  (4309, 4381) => 1.18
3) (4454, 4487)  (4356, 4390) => 1.23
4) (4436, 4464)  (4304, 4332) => 1.31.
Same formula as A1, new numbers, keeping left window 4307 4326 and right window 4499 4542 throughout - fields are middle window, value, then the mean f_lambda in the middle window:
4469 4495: -1.0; 241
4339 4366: -3.2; 207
